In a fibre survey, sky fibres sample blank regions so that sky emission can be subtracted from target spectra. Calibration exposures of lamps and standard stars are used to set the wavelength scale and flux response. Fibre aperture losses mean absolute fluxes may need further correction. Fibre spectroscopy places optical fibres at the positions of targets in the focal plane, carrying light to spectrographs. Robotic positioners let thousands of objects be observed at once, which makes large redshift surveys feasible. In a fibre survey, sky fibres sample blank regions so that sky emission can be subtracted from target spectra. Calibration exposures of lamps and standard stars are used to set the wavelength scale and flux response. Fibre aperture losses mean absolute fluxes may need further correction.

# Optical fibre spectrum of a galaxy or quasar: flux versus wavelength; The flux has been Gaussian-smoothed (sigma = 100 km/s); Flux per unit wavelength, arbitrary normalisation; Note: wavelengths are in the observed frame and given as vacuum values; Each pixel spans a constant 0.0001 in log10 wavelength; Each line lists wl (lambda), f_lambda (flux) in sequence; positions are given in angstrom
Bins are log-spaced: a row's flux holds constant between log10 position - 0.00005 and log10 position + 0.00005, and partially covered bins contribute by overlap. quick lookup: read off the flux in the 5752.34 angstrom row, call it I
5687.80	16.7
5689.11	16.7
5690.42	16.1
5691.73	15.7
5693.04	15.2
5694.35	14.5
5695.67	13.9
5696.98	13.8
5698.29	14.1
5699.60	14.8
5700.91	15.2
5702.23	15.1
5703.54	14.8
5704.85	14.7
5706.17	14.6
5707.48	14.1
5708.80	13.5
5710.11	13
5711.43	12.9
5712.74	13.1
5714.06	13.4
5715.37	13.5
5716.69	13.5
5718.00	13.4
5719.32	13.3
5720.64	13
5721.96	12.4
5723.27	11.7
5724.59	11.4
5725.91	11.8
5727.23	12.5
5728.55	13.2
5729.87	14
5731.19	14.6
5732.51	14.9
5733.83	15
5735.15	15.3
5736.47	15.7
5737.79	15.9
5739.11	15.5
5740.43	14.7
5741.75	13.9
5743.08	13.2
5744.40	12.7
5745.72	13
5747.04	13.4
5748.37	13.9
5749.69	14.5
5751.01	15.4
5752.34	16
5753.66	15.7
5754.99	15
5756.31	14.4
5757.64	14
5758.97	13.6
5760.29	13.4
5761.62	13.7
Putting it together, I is 16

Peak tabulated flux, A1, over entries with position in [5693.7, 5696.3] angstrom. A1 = 14.5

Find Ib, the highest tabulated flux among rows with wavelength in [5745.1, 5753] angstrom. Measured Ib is 16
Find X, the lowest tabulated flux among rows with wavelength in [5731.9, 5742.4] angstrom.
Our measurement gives 13.9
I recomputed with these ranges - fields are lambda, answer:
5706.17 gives 14.6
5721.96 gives 12.4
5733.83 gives 15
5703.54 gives 14.8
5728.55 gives 13.2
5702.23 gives 15.1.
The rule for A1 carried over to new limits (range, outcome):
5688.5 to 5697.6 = 16.7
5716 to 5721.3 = 13.5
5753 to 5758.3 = 15.7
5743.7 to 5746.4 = 13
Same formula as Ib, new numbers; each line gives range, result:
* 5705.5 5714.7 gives 14.6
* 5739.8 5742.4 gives 14.7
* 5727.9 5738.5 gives 15.9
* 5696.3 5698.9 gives 14.1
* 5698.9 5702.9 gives 15.2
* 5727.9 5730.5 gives 14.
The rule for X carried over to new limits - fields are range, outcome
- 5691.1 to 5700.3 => 13.8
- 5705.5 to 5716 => 12.9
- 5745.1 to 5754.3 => 13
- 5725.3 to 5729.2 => 11.8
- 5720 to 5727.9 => 11.4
